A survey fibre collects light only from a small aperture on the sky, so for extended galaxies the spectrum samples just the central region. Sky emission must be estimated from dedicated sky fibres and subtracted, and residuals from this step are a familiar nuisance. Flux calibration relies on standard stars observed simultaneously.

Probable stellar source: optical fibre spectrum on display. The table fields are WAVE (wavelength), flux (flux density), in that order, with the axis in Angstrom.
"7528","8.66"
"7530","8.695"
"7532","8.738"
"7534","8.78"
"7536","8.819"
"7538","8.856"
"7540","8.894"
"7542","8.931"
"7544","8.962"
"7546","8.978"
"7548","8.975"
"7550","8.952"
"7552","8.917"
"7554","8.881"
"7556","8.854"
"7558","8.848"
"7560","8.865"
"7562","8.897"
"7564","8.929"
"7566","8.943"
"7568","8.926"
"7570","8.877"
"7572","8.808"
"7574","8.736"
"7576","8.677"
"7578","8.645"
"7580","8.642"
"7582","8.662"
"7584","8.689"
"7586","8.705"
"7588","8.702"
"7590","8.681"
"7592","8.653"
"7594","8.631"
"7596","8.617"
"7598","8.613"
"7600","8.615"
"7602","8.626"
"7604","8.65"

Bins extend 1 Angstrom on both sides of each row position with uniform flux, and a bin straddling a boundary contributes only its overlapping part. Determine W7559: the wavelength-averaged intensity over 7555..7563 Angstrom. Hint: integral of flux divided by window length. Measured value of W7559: 8.87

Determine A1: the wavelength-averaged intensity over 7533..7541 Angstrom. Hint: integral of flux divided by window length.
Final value 8.84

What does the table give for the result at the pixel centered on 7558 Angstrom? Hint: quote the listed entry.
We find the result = 8.848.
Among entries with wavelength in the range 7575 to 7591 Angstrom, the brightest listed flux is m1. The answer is 8.705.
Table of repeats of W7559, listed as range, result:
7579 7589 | 8.68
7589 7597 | 8.65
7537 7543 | 8.89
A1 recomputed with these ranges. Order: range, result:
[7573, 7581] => 8.68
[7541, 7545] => 8.95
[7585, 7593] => 8.69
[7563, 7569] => 8.93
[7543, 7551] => 8.97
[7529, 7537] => 8.76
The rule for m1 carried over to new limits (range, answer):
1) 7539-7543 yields 8.931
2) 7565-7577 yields 8.943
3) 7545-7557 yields 8.978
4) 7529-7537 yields 8.819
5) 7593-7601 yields 8.631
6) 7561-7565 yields 8.929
